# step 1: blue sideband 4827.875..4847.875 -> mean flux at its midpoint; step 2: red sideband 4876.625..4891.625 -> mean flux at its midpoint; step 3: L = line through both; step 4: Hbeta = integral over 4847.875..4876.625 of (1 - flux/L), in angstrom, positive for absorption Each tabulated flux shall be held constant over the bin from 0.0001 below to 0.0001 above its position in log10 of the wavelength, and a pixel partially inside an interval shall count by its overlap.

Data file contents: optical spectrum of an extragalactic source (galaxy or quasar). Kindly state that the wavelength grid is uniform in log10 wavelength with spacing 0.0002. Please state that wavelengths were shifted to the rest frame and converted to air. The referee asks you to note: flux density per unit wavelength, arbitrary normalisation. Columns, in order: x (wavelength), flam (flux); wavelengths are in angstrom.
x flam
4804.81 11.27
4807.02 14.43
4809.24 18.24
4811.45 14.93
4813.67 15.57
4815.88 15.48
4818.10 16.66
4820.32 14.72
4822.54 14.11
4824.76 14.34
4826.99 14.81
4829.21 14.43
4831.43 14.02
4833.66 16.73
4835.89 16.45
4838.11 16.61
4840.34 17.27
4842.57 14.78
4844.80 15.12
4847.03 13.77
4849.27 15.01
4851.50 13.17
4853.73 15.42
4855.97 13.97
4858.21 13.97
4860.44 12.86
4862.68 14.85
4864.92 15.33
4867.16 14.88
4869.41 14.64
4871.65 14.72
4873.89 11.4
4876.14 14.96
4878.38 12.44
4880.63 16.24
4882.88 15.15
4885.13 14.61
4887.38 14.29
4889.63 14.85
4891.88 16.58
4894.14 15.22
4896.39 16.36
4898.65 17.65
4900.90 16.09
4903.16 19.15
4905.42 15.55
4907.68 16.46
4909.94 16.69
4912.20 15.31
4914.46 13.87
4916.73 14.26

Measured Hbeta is 1.65 angstrom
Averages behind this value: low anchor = 15.5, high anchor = 14.7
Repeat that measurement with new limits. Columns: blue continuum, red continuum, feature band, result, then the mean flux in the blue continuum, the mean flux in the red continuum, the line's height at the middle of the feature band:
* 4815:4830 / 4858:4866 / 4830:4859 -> -1.0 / 14.9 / 14.3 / 14.6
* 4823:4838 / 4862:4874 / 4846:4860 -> 0.6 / 15.2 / 14.5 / 14.8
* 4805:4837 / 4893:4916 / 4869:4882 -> 1.5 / 15.2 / 16.2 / 15.9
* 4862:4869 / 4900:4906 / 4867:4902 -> 2.3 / 15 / 17.1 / 16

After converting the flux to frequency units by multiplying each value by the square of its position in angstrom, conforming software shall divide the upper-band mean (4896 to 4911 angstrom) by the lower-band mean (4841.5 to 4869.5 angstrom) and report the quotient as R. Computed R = 1.19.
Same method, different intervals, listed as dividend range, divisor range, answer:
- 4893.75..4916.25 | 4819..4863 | 1.12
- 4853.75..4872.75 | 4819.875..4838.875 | 0.97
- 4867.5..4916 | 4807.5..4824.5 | 1.02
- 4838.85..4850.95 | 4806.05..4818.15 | 0.97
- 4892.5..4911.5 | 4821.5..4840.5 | 1.12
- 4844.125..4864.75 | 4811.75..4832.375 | 0.97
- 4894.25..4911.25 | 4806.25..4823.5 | 1.12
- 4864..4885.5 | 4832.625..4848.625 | 0.93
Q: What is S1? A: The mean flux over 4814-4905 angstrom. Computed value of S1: 15.1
